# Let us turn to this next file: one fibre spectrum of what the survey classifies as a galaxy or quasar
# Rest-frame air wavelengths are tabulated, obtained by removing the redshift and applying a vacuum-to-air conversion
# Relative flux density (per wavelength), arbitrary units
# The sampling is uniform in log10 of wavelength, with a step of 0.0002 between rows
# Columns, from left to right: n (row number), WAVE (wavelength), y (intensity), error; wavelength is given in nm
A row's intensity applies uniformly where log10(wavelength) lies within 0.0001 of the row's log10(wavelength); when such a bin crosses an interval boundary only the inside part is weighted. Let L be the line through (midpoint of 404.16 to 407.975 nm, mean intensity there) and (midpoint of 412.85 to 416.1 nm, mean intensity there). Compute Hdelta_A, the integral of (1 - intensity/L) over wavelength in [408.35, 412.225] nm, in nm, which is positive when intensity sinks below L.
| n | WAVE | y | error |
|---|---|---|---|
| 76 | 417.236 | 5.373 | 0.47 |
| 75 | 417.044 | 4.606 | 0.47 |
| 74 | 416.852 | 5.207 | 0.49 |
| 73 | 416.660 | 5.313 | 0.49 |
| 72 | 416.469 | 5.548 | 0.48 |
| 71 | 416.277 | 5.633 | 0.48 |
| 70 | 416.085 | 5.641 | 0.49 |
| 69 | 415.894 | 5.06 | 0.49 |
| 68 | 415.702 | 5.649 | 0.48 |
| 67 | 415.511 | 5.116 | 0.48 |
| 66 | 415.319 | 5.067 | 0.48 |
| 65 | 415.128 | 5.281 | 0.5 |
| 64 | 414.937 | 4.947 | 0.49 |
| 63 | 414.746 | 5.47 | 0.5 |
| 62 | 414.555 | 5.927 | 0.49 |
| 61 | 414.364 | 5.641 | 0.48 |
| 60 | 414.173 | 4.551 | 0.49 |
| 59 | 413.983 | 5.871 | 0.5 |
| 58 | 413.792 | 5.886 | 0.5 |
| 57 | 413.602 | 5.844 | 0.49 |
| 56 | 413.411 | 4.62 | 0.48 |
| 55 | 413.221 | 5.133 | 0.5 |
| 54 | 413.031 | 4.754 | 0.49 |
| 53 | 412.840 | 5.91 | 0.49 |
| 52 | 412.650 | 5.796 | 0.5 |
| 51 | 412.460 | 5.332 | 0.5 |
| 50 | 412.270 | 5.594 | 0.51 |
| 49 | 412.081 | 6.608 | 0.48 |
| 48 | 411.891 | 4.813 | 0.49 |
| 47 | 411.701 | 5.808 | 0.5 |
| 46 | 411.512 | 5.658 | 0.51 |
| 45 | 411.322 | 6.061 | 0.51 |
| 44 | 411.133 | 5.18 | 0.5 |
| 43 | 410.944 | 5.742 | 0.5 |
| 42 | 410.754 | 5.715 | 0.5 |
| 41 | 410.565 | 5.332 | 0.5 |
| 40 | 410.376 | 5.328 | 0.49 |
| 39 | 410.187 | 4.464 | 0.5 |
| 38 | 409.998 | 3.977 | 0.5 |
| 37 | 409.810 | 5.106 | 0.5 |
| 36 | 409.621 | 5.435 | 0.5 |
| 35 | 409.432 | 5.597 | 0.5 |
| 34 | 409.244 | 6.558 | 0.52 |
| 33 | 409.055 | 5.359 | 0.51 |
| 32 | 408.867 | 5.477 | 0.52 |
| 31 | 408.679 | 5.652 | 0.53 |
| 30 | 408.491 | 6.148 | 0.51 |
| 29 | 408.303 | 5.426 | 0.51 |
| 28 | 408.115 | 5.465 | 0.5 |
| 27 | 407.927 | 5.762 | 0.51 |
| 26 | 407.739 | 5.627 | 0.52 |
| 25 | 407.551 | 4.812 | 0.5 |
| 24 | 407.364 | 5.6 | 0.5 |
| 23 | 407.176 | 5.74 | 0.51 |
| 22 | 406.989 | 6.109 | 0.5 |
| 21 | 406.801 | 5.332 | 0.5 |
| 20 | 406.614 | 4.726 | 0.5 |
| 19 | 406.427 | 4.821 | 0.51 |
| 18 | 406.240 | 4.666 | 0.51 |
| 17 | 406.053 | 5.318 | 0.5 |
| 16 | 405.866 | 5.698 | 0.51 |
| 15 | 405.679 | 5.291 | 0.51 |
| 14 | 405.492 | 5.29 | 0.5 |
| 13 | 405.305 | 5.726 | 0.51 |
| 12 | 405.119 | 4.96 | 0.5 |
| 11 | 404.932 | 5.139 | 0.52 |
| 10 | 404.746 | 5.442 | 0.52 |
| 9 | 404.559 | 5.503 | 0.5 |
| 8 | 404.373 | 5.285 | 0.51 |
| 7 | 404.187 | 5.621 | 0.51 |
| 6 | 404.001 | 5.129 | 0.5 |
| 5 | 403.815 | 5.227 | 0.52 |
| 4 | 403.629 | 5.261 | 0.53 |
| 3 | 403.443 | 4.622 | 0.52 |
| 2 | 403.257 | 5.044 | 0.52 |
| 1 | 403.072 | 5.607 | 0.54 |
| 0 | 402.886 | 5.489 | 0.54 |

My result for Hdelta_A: -0.119 nm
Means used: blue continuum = 5.35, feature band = 5.5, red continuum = 5.33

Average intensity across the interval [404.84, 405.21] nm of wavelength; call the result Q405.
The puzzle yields 5.04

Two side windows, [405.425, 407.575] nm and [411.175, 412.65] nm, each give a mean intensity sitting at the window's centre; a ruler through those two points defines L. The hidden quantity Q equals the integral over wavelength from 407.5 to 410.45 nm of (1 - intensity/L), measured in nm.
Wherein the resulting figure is 0.04 nm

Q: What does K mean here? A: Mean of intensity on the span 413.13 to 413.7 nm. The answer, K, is 5.21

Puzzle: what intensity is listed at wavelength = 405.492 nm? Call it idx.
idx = 5.29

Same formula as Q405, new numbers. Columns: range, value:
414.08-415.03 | 5.31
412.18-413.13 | 5.47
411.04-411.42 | 5.62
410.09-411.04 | 5.31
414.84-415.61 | 5.11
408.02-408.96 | 5.64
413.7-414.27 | 5.43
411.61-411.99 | 5.31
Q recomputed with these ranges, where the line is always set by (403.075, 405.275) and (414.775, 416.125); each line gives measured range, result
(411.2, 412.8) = -0.141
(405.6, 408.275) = -0.060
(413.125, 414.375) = -0.024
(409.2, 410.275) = 0.023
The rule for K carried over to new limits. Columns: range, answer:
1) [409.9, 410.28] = 4.24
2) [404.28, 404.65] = 5.4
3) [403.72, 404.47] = 5.32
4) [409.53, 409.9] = 5.27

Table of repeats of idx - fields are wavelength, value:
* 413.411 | 4.62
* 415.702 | 5.649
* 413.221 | 5.133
